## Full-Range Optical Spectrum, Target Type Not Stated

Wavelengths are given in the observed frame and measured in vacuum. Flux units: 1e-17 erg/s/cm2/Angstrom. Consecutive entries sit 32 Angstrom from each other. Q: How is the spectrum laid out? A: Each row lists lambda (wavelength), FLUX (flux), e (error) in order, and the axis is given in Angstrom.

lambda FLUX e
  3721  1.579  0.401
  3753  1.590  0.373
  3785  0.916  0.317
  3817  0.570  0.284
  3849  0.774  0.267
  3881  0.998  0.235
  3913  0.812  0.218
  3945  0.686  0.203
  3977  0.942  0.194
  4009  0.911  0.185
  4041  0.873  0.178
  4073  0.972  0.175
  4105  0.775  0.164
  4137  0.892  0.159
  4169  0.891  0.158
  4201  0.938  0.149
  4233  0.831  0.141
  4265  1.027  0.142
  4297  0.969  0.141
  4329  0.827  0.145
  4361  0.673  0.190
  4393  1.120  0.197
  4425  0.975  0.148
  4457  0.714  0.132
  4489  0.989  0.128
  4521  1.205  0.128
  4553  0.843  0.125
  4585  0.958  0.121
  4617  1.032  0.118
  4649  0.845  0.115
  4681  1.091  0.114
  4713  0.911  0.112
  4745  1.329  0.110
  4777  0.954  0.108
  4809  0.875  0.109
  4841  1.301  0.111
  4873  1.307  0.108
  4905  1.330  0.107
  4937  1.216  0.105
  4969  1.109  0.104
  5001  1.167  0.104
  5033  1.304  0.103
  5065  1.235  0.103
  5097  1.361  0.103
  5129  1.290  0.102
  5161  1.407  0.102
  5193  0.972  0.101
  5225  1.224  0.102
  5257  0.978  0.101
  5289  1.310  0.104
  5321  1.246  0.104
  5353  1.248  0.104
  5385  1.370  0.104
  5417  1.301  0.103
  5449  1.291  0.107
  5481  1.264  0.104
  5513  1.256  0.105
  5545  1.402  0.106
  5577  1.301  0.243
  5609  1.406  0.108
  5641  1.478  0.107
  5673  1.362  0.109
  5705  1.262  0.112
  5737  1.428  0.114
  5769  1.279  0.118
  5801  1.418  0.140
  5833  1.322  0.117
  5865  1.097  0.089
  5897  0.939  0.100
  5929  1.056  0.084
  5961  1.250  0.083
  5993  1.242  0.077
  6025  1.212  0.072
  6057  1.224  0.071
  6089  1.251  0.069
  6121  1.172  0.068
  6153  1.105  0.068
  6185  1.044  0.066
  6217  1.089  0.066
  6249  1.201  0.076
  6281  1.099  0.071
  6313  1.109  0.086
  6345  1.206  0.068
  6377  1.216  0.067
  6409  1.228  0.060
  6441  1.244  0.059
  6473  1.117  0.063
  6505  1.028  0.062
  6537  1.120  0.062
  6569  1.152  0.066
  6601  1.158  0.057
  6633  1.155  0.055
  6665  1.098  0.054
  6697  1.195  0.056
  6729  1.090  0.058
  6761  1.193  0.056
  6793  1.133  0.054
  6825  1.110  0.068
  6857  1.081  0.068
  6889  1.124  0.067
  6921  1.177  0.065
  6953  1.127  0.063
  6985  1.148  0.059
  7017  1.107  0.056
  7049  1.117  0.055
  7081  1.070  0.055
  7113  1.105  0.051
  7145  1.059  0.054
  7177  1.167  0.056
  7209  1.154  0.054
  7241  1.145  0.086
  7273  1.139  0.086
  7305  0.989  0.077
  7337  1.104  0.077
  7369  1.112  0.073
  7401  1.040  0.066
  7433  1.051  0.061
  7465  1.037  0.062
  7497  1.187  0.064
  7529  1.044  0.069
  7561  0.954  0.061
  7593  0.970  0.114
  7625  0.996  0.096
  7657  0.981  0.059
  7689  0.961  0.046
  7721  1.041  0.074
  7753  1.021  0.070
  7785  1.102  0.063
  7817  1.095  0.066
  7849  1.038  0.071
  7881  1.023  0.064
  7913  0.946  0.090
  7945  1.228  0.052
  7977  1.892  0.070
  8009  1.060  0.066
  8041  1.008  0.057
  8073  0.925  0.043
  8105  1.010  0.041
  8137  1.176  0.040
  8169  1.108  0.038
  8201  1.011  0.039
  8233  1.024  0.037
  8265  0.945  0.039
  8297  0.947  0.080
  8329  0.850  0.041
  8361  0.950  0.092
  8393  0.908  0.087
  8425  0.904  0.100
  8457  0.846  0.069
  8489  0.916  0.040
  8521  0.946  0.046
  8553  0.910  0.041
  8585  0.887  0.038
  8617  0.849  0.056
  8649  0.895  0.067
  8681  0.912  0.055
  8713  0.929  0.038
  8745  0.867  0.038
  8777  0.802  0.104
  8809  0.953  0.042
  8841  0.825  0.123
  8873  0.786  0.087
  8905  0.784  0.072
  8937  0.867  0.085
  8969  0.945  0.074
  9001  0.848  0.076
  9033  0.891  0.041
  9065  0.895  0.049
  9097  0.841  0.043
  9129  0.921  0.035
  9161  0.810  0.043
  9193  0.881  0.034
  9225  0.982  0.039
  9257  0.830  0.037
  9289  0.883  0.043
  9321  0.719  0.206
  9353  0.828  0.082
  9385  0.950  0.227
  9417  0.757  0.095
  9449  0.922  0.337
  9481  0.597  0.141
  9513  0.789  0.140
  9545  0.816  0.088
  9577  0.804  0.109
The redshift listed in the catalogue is 0.213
